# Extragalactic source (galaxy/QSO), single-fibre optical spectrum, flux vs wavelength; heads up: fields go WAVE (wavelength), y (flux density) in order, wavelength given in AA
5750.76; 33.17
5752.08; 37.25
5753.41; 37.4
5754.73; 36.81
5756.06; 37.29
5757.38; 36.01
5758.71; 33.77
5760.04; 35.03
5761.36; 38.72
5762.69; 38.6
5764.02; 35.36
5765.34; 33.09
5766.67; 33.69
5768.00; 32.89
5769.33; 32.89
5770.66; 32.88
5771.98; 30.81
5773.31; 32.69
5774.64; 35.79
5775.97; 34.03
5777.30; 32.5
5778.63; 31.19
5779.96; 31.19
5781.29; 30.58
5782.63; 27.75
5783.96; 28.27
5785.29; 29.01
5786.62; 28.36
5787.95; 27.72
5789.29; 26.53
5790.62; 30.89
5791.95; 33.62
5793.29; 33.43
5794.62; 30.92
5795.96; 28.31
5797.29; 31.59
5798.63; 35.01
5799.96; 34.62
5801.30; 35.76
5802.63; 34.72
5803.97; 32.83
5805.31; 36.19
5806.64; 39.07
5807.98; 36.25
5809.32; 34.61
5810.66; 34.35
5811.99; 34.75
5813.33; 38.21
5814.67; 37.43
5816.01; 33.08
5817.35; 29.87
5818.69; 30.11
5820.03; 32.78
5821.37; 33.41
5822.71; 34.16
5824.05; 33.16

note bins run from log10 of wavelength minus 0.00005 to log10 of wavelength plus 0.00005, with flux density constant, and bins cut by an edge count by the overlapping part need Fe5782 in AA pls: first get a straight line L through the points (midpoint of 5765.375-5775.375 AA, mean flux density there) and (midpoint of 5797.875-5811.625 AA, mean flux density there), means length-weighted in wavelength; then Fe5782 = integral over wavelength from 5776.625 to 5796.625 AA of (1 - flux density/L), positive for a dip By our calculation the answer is 2.41 AA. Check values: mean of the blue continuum 33.1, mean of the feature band 30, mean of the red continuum 35.3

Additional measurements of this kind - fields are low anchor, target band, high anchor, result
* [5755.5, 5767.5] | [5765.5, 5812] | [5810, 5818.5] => 3.4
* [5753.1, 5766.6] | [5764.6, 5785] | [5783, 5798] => 0.7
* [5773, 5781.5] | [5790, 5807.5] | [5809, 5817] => 0.3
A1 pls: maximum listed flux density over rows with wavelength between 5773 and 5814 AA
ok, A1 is 39.07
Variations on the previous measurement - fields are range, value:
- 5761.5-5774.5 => 38.6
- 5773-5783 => 35.79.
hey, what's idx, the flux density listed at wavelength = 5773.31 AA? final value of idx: 32.69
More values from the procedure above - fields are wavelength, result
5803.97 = 32.83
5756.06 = 37.29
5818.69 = 30.11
